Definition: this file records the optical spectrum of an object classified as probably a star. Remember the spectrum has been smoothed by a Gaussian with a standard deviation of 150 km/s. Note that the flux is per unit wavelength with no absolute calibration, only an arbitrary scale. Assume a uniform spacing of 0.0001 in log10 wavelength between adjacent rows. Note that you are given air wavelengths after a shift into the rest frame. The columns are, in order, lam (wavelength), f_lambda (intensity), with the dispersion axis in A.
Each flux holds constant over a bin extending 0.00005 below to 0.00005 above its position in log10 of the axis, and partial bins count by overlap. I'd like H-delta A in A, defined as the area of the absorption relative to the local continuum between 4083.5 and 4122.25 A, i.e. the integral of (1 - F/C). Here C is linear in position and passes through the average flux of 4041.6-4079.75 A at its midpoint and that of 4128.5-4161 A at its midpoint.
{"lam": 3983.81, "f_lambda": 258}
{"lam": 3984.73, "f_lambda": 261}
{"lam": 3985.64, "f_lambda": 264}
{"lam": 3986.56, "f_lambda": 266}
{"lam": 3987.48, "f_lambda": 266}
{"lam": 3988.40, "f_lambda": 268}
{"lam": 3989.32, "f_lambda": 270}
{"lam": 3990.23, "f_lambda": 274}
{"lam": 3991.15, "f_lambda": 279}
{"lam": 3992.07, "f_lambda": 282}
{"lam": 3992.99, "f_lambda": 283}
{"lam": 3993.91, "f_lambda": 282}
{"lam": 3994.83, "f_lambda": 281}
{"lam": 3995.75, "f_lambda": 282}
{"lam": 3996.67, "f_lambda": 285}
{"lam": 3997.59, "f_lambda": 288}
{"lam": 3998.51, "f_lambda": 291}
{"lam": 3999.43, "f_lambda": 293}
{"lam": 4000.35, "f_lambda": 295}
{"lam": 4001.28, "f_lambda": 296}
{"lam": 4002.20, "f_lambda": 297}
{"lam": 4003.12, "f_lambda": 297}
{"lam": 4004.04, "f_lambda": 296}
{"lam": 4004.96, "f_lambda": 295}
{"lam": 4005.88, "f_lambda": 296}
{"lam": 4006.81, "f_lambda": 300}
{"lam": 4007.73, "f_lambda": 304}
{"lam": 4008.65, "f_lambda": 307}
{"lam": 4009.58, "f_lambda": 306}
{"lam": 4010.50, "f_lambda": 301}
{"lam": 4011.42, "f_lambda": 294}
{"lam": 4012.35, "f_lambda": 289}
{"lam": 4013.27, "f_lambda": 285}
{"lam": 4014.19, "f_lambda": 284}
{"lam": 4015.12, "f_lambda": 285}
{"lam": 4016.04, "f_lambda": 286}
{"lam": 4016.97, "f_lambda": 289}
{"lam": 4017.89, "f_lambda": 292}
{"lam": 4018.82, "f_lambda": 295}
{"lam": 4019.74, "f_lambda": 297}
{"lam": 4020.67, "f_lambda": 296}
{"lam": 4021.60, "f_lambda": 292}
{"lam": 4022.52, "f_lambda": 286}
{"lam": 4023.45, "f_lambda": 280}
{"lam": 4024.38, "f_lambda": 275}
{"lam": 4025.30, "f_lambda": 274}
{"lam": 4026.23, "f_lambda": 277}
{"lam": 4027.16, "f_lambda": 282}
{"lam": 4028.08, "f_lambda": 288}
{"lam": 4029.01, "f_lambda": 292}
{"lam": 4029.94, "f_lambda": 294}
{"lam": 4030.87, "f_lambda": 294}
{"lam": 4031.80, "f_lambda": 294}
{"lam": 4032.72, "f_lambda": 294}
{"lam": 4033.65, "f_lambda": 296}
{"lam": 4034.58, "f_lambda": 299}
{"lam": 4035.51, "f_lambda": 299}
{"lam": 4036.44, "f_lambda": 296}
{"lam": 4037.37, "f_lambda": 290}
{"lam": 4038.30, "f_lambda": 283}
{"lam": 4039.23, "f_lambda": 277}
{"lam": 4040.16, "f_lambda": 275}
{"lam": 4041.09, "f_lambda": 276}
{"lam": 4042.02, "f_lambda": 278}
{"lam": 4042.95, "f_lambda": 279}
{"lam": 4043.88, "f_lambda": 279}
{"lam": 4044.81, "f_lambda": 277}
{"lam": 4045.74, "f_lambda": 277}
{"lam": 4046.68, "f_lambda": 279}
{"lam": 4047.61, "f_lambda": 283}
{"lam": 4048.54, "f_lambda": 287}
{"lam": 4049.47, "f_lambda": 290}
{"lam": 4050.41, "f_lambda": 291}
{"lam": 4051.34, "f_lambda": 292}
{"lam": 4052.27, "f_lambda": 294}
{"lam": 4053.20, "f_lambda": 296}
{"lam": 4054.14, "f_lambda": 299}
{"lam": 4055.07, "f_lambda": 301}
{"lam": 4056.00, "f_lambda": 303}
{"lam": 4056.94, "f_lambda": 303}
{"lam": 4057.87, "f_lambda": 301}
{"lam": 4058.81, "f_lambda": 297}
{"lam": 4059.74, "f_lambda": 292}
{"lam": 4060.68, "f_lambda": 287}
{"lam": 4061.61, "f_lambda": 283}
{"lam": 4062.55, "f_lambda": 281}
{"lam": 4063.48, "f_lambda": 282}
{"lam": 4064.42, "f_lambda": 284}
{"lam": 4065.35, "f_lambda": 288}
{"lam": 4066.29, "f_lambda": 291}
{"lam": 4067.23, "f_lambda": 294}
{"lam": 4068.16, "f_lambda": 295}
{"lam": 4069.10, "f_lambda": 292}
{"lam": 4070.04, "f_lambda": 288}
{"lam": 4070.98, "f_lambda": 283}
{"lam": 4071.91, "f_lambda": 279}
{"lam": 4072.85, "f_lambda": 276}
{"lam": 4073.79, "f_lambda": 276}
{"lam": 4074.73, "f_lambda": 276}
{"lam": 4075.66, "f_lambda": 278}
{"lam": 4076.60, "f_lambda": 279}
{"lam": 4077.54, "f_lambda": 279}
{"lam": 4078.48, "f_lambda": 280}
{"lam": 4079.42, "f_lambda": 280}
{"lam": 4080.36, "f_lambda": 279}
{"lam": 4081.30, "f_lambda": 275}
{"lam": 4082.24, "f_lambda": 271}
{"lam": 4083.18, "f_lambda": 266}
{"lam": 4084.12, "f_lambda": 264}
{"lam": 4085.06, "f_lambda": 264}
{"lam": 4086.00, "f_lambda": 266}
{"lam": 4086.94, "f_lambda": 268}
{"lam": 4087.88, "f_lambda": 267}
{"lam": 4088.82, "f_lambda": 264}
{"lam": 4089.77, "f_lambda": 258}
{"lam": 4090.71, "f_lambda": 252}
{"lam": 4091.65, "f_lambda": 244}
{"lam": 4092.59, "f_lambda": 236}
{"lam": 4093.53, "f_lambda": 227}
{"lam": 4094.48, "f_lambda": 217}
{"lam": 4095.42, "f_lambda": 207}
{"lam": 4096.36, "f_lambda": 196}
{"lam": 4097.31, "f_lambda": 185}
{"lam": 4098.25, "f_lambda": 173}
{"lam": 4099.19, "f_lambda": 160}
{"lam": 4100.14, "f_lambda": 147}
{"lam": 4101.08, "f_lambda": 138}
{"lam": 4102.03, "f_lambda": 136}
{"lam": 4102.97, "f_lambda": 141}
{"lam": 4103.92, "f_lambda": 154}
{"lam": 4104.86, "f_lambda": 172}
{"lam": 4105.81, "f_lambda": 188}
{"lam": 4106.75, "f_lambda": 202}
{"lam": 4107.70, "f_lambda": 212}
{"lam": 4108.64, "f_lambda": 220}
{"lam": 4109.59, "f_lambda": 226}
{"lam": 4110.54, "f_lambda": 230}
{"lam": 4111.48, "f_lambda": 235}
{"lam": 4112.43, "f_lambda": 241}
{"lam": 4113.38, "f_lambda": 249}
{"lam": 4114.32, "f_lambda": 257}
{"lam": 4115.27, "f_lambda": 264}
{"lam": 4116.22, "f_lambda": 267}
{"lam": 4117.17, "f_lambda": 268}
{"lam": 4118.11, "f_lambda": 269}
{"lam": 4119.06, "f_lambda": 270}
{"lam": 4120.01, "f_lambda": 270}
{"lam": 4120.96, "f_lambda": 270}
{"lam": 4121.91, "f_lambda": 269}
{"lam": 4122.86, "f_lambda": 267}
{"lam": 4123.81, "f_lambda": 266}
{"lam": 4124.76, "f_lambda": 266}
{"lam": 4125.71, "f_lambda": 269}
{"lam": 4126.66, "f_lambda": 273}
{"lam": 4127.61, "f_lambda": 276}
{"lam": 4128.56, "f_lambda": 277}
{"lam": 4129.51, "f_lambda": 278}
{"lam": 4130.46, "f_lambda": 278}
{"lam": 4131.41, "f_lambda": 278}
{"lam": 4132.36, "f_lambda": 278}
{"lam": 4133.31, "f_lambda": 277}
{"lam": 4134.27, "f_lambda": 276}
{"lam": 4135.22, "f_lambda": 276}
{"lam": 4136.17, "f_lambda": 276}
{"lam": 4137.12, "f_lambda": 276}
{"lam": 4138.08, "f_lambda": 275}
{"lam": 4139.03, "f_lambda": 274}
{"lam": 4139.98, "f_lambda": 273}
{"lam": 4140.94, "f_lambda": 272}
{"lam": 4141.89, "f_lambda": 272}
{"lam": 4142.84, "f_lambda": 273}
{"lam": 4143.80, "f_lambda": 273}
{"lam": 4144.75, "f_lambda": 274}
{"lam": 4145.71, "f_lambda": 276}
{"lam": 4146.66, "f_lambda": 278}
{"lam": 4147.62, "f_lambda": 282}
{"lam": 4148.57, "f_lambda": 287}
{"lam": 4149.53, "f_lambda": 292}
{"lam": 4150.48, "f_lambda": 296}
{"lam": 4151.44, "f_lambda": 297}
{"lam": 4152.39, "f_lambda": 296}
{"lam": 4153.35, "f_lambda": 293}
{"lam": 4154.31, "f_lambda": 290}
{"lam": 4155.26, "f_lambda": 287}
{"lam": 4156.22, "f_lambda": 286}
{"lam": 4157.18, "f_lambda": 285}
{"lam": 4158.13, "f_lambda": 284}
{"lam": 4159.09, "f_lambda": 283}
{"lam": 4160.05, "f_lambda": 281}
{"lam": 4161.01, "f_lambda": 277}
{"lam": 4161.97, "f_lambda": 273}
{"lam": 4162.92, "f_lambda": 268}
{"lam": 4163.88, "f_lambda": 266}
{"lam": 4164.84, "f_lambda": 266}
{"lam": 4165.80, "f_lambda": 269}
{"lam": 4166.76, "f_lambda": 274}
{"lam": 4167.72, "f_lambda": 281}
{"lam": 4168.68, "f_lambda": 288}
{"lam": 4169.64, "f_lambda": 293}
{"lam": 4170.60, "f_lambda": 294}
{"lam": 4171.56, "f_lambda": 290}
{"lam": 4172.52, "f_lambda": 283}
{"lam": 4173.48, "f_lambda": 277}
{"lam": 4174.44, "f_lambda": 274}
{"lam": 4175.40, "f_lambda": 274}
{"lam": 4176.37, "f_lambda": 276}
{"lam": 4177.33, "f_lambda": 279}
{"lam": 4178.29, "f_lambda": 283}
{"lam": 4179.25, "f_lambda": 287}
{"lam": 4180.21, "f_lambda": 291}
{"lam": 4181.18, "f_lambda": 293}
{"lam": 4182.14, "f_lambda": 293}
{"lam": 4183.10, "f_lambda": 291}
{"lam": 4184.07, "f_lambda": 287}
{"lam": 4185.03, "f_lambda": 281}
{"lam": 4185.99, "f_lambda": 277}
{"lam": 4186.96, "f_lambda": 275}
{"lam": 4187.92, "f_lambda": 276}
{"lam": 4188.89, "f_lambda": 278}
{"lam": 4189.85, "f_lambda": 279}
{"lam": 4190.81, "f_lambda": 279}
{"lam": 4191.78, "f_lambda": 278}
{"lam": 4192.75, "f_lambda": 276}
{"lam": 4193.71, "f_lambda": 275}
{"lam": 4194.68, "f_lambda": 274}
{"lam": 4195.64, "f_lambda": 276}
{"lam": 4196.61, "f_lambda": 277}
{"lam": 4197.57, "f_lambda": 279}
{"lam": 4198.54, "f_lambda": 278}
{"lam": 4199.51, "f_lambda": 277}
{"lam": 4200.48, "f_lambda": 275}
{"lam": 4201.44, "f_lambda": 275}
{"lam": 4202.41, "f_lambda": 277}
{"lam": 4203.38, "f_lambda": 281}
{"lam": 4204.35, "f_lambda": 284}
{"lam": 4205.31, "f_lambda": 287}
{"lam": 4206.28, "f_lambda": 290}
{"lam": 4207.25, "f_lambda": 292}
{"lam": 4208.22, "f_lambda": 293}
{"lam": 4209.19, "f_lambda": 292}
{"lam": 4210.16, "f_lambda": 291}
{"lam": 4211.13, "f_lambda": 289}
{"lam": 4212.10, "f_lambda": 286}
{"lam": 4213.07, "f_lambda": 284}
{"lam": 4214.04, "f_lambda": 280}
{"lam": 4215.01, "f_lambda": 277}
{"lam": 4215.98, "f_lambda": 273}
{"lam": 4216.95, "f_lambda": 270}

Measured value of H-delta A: 8.0 A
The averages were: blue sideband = 287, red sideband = 281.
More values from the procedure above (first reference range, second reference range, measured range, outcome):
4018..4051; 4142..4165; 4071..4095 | 1.6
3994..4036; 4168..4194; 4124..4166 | 0.9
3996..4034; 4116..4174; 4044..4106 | 5.9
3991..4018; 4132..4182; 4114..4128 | 0.7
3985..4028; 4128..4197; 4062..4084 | 0.2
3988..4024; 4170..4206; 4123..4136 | 0.4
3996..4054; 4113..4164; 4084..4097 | 1.8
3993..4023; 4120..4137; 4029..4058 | -0.3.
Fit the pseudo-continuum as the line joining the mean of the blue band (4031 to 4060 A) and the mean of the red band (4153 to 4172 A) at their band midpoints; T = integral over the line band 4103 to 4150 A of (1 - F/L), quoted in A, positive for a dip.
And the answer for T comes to 4.2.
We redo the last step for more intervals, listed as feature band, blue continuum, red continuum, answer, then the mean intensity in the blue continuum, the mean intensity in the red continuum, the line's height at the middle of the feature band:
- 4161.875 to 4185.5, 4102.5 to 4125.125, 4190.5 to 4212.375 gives -1.24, 236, 282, 267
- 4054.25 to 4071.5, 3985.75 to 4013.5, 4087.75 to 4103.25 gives -4.49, 288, 202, 231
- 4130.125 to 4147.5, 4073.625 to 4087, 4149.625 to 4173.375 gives 0.33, 274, 283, 281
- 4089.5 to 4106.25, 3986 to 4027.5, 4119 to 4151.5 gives 5.37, 287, 276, 279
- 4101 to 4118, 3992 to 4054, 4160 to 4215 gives 4.22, 289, 281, 285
